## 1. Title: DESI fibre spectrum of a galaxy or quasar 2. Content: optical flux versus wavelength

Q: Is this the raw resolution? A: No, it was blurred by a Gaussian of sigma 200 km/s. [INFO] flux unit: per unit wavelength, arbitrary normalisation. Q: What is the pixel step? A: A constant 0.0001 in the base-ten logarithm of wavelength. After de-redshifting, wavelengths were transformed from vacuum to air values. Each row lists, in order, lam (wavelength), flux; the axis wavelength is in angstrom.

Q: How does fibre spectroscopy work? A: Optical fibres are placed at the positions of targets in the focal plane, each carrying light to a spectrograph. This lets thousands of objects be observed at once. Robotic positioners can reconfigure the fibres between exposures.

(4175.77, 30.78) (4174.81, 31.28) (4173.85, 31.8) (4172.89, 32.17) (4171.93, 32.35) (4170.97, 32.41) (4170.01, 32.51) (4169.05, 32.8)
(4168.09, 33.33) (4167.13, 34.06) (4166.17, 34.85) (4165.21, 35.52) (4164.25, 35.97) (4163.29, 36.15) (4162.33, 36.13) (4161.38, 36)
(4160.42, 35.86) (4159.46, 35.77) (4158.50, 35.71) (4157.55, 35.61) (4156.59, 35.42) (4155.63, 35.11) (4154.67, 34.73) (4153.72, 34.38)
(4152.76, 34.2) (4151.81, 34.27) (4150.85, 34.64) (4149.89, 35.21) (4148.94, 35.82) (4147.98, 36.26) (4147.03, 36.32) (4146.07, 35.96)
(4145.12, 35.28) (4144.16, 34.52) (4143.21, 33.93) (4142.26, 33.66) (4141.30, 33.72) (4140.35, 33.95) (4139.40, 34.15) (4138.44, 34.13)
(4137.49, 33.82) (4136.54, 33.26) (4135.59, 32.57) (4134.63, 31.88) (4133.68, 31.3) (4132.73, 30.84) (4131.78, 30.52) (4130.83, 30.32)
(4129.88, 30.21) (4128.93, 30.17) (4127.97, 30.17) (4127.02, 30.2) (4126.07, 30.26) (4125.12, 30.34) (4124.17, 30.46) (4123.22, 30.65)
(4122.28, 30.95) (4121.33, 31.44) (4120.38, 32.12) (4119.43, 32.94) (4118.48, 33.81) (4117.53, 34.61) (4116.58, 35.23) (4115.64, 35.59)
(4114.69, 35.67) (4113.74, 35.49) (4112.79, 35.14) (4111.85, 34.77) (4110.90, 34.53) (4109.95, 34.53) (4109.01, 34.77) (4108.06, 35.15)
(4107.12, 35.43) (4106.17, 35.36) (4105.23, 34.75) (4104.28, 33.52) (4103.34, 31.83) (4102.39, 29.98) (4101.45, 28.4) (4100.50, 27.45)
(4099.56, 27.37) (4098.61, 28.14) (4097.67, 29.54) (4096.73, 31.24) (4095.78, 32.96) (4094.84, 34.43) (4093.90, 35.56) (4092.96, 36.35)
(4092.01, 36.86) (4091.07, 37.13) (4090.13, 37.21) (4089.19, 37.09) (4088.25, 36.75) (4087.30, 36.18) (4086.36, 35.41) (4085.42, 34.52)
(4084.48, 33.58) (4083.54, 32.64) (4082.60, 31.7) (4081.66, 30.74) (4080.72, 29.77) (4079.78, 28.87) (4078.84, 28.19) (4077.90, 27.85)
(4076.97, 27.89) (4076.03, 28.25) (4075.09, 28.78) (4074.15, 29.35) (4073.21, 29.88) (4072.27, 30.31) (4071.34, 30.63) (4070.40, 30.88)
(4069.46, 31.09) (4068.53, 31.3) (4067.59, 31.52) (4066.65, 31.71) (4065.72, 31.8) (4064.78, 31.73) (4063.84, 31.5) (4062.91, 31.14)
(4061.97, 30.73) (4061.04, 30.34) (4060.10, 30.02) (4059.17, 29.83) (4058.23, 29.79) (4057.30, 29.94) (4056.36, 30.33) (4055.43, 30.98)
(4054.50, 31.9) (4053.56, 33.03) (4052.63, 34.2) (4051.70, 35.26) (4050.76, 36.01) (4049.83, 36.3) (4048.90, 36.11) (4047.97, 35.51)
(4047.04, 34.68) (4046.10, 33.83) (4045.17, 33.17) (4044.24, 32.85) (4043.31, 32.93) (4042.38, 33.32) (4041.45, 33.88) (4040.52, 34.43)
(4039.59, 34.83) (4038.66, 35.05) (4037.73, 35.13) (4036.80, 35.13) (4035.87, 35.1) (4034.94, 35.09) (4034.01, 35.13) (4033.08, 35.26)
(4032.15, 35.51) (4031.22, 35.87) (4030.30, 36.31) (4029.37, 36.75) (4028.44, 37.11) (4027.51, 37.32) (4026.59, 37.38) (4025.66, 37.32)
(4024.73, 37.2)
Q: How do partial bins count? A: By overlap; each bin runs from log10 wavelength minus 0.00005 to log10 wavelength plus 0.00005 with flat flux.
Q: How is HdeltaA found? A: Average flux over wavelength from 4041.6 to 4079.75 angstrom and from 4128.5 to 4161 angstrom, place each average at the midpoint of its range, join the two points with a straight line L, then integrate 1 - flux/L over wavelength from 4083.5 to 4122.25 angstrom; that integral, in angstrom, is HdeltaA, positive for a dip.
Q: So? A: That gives -1.18 angstrom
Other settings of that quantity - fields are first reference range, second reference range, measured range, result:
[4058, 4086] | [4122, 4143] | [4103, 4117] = -1.56 angstrom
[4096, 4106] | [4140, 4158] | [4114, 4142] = 0.54 angstrom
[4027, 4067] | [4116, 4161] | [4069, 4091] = 1.19 angstrom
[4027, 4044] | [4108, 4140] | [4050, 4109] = 3.34 angstrom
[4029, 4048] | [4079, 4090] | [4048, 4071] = 1.39 angstrom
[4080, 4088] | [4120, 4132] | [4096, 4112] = -0.14 angstrom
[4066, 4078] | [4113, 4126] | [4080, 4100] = -1.52 angstrom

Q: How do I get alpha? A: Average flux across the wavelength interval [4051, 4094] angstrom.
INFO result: 32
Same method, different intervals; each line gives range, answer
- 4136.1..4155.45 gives 34.6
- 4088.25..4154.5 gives 33.3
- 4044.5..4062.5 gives 32.7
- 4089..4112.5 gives 33.4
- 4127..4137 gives 31.1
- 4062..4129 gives 32.3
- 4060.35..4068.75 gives 31.2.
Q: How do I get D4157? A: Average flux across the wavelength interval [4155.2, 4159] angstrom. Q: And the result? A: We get 35.5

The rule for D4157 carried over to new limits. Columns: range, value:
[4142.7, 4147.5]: 35.2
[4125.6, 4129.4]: 30.1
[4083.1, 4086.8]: 34.1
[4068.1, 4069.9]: 31.3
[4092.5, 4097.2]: 34.1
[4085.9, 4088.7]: 36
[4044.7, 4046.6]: 33.4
